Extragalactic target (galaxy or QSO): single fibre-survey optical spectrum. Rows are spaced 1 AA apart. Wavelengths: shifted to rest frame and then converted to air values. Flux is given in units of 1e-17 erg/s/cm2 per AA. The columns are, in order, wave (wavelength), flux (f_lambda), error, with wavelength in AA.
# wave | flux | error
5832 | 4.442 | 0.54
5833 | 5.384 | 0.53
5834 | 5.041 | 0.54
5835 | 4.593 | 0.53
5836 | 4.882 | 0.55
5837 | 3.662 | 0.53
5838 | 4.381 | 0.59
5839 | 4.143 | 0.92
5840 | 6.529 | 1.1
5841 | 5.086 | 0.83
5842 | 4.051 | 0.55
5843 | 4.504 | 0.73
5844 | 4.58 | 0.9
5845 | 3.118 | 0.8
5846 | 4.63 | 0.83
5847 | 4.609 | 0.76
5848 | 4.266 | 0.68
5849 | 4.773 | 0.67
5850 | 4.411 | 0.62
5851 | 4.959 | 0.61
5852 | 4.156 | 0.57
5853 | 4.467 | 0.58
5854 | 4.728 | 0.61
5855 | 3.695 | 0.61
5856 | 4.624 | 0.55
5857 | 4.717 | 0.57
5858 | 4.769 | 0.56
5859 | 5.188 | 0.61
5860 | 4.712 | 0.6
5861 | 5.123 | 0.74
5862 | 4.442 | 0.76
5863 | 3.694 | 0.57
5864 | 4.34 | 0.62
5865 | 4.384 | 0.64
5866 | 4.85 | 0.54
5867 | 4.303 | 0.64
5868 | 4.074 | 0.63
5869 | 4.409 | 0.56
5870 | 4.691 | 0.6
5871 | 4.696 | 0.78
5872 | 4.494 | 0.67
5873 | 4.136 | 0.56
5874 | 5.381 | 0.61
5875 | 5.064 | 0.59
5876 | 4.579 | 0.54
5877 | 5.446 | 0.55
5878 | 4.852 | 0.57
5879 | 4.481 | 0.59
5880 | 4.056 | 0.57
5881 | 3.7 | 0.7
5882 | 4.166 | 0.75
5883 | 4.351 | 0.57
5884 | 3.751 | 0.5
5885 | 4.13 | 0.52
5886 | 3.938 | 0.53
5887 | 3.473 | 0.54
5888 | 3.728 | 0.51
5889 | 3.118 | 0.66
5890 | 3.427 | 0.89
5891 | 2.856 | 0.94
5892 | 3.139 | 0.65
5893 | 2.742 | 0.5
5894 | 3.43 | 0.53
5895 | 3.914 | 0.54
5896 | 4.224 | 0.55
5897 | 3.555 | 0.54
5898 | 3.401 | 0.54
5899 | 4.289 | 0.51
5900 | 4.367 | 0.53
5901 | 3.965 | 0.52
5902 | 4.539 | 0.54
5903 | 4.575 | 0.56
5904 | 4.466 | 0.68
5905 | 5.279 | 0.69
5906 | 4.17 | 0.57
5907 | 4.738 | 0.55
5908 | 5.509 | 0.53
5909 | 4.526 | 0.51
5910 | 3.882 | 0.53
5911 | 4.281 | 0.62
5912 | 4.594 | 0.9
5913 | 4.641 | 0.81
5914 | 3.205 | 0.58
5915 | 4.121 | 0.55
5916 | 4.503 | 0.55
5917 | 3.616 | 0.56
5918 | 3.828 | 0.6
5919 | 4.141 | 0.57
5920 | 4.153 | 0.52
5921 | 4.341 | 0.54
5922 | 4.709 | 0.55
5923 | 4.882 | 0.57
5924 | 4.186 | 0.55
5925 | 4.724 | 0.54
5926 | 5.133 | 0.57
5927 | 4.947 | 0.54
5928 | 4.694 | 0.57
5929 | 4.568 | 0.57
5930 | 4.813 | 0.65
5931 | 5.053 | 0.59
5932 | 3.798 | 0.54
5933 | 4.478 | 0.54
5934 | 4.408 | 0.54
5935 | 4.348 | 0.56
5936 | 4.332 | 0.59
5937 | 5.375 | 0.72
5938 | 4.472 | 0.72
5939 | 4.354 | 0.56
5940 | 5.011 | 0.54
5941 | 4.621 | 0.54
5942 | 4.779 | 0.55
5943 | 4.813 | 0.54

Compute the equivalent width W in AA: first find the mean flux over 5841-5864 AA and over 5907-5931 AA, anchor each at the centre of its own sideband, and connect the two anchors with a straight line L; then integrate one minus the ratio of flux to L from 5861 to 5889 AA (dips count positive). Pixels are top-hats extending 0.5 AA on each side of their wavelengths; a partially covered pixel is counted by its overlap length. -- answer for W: 0.8 AA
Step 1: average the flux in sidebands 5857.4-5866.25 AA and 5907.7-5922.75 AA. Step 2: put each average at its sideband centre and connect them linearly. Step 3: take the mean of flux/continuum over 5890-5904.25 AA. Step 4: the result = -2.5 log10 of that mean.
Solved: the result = 0.155 mag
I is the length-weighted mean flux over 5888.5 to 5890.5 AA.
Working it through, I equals 3.27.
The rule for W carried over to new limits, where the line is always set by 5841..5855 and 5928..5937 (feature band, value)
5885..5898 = 2.9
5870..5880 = -0.7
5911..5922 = 0.9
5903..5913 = -0.2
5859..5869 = -0.1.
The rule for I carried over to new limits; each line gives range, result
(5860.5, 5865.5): 4.4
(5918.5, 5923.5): 4.45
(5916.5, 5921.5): 4.02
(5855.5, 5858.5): 4.7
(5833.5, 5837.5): 4.54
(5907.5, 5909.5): 5.02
